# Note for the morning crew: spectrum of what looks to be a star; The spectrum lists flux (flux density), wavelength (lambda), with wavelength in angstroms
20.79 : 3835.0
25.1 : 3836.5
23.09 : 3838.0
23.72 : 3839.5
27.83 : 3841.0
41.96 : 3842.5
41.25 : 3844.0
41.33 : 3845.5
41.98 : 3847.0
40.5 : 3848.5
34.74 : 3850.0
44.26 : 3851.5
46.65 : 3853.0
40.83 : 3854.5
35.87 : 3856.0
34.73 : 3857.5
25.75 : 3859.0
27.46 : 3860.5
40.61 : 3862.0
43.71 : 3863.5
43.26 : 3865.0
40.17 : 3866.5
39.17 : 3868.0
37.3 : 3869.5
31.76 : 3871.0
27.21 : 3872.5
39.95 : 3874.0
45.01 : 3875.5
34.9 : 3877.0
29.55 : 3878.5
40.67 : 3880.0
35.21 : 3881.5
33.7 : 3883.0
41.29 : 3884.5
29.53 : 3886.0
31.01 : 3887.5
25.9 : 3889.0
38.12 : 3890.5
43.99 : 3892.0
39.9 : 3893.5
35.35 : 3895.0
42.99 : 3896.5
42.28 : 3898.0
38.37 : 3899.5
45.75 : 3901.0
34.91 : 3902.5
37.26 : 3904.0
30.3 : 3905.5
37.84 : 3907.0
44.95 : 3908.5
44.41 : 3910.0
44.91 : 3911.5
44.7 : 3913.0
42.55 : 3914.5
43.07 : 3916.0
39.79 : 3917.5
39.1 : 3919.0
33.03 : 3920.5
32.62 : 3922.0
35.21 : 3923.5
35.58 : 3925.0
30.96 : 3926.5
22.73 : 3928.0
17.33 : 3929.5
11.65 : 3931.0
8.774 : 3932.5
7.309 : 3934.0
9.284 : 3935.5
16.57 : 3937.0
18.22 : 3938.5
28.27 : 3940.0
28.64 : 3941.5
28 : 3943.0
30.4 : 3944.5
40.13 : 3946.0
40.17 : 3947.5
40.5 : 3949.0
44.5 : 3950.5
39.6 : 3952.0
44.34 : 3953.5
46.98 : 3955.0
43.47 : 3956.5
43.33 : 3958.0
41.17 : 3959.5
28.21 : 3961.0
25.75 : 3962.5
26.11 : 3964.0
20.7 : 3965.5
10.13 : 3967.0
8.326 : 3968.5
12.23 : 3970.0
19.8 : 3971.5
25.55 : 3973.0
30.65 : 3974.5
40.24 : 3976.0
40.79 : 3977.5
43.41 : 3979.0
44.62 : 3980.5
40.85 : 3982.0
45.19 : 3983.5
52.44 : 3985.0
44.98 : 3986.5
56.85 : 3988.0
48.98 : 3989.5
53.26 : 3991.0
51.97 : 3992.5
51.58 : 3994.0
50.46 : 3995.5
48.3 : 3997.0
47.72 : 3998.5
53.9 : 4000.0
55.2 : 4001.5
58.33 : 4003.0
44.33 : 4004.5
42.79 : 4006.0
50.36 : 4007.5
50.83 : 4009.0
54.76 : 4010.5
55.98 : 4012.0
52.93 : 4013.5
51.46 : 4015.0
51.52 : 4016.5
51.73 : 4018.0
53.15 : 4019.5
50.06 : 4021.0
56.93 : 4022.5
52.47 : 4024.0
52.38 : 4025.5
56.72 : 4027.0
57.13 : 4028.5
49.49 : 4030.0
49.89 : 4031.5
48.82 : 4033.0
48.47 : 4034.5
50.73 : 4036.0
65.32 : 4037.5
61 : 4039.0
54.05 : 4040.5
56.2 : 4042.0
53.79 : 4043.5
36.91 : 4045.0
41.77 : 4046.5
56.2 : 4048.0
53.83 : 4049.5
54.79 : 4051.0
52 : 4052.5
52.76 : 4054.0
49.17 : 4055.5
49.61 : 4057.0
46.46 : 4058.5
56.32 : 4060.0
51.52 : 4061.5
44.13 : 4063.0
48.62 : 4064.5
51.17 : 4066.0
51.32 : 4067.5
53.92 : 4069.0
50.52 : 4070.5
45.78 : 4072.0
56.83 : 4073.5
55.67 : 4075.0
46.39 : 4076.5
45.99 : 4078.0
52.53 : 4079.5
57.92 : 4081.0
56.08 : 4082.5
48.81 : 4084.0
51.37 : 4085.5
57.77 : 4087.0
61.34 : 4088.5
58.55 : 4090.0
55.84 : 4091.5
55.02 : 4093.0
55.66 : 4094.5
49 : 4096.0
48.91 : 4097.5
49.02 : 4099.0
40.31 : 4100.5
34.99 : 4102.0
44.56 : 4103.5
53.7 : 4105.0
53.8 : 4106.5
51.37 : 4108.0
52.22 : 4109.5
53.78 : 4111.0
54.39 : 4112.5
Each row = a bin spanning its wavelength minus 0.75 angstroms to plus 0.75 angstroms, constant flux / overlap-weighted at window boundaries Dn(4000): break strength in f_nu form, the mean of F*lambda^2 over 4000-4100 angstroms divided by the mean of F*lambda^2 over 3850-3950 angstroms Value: 1.64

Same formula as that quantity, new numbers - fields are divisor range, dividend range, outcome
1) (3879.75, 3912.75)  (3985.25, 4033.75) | 1.43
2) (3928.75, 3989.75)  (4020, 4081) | 1.72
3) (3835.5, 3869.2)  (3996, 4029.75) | 1.55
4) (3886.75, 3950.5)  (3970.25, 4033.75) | 1.53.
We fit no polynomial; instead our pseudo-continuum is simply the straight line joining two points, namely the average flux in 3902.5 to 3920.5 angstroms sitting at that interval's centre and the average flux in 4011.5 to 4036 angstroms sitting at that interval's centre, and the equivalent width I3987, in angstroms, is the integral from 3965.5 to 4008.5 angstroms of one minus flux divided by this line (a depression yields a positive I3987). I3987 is 6.3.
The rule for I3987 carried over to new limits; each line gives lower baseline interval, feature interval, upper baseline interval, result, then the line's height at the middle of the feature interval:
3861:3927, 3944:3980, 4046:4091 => 8.66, 43.4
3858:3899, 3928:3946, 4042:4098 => 9.44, 41.2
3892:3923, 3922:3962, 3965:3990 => 7.42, 37.1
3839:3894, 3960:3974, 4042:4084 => 7.56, 44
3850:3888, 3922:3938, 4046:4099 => 8.18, 41.4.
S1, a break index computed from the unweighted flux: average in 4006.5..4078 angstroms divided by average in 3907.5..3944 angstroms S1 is 1.76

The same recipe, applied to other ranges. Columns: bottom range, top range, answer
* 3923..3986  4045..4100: 1.71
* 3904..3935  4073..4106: 1.60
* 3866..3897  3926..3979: 0.77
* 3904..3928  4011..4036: 1.38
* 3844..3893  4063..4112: 1.38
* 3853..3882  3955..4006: 1.08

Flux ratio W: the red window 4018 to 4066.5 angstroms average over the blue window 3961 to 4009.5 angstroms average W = 1.3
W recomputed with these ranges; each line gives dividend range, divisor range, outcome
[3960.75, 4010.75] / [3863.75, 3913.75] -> 1.07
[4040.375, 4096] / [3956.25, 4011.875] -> 1.27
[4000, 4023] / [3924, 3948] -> 2.23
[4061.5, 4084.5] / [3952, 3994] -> 1.38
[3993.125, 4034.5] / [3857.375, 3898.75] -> 1.42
